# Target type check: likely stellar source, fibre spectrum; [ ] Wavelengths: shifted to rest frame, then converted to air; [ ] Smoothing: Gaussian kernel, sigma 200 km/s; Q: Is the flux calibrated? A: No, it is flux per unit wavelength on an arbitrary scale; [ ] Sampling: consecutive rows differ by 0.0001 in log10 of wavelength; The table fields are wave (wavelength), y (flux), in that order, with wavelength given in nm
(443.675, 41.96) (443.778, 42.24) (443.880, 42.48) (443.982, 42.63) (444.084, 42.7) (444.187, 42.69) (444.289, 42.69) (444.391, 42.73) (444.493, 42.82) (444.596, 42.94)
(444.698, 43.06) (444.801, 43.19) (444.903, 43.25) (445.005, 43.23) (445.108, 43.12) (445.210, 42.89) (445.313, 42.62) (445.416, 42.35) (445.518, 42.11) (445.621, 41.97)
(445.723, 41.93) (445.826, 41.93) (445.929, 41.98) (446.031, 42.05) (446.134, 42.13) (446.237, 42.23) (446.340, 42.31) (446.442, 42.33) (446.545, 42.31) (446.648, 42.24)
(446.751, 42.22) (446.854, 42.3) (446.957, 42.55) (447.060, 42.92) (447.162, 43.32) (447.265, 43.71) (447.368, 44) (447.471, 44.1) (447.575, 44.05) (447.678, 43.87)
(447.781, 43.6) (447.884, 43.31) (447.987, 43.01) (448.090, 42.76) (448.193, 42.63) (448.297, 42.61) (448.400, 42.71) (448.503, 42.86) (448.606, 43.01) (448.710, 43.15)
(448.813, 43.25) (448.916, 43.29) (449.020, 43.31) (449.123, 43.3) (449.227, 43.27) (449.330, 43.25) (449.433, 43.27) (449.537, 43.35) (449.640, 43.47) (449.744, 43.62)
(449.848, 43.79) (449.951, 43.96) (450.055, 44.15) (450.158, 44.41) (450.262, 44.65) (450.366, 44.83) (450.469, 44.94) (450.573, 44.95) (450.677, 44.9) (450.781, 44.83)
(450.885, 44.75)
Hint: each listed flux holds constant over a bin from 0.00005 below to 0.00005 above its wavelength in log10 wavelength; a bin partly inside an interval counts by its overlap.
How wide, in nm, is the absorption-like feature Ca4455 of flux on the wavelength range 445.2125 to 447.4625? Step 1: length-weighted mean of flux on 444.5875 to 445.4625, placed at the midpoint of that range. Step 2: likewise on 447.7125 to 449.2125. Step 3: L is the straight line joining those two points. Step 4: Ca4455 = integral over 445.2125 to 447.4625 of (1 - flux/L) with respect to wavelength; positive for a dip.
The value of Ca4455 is 0.03 nm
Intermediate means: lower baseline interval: 43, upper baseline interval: 43.1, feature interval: 42.5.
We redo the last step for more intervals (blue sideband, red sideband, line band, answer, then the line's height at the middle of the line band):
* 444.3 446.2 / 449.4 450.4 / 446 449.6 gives 0.03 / 43.3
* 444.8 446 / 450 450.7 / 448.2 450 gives 0.04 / 44.1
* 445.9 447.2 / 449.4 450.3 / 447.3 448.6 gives -0.01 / 43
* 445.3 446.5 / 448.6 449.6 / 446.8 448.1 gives -0.02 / 42.7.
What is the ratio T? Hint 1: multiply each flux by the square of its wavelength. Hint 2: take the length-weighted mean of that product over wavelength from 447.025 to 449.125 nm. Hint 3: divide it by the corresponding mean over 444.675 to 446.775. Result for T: 1.0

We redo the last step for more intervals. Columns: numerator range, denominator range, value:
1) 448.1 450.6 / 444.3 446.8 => 1.04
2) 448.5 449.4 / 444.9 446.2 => 1.04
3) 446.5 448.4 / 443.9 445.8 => 1.02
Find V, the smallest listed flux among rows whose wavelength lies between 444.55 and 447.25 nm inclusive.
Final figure 41.93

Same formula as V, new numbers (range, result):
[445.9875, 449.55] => 42.05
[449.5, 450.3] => 43.35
